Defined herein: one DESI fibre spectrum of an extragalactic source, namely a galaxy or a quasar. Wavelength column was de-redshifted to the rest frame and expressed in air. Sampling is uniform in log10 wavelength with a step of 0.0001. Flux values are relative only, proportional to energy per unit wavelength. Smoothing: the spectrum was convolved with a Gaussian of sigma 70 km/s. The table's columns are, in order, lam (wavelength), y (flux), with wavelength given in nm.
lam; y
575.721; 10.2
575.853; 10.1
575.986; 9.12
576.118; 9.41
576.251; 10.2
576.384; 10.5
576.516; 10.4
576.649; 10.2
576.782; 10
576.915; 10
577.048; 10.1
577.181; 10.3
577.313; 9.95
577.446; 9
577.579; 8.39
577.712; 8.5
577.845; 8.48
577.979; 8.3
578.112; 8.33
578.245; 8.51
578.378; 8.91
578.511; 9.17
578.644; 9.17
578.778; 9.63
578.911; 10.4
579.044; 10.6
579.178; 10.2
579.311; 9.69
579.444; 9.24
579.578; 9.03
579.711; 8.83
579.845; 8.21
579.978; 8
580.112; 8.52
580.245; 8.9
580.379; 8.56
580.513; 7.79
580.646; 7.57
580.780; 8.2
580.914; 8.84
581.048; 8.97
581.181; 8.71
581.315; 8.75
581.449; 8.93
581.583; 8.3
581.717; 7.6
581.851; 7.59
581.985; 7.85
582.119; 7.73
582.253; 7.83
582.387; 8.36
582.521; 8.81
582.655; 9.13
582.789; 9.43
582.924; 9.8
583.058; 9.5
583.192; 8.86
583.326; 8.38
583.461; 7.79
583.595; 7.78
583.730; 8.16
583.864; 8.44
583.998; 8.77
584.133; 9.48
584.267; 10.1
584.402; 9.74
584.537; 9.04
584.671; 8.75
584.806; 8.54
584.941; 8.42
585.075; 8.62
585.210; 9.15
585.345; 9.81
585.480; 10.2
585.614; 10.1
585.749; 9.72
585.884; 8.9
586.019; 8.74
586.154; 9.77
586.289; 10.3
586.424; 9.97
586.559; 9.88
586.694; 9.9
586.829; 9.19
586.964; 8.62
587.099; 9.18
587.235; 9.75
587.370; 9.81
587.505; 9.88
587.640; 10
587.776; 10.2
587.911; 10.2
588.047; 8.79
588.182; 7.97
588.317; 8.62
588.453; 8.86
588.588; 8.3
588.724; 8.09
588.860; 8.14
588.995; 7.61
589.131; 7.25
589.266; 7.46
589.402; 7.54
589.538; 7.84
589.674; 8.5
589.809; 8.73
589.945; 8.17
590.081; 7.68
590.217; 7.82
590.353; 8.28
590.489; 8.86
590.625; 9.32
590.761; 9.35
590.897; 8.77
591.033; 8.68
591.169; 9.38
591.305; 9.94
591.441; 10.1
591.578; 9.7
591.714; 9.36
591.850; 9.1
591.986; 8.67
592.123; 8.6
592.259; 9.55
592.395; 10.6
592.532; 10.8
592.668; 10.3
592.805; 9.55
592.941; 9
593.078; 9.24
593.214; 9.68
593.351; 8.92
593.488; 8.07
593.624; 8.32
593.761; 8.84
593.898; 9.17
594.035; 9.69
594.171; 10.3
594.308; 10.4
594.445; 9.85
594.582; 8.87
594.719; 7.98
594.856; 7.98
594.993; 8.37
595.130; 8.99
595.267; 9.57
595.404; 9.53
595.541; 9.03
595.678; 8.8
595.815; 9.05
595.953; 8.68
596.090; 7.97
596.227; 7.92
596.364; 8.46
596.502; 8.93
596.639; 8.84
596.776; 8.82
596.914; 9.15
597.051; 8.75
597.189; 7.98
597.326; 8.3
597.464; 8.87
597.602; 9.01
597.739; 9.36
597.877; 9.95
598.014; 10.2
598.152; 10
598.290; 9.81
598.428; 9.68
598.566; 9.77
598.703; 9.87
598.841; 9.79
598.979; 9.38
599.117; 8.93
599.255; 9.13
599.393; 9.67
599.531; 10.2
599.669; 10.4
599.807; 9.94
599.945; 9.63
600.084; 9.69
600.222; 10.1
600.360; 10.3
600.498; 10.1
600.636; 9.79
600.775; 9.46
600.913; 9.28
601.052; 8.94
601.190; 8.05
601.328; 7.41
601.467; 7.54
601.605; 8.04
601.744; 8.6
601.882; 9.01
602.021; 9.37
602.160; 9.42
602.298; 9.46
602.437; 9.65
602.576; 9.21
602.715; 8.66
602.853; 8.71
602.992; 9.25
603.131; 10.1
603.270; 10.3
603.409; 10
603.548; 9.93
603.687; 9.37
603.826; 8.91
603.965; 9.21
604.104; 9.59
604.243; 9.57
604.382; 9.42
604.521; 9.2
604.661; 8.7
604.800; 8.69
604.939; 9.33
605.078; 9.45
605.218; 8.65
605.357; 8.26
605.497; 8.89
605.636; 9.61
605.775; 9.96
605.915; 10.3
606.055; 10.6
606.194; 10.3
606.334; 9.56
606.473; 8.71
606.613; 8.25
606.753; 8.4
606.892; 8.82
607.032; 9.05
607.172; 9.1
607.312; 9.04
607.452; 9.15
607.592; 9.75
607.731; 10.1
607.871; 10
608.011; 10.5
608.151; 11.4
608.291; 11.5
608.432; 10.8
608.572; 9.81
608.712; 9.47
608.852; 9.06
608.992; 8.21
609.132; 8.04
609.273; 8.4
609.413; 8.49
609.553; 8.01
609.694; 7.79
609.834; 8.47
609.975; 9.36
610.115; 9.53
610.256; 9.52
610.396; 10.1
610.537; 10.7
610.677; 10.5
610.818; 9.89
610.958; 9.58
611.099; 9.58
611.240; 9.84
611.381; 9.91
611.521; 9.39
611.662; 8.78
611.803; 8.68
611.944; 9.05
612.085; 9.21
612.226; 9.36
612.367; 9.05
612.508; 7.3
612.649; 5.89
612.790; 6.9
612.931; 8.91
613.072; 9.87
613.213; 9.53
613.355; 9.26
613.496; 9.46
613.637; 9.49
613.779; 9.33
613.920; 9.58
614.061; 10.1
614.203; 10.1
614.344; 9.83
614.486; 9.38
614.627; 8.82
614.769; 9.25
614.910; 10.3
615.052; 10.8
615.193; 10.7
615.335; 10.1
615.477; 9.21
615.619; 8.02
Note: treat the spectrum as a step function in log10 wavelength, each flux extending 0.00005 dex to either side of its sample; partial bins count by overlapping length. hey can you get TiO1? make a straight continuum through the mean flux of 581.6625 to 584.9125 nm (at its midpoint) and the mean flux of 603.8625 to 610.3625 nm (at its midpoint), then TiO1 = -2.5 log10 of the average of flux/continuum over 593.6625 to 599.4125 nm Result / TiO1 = -0.01 mag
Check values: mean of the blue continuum 8.64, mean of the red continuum 9.31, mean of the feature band 9.13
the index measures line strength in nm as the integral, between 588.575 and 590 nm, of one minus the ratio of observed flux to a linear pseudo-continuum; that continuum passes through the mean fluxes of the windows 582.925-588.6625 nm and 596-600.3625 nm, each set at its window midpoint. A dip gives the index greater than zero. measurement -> 0.20 nm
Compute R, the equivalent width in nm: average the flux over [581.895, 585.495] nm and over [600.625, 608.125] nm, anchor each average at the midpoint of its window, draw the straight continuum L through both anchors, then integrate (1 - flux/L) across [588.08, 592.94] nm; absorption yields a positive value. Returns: 0.09 nm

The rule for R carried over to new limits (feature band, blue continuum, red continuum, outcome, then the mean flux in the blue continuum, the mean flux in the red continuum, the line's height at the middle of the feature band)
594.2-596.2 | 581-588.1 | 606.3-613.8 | 0.04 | 9.06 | 9.22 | 9.13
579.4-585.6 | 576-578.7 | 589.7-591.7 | 0.35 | 9.39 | 8.92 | 9.21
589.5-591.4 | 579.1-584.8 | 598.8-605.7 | 0.05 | 8.67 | 9.28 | 8.93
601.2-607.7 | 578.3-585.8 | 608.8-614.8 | -0.10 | 8.87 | 9.1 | 9.05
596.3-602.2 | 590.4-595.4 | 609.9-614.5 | 0.02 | 9.27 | 9.3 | 9.28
